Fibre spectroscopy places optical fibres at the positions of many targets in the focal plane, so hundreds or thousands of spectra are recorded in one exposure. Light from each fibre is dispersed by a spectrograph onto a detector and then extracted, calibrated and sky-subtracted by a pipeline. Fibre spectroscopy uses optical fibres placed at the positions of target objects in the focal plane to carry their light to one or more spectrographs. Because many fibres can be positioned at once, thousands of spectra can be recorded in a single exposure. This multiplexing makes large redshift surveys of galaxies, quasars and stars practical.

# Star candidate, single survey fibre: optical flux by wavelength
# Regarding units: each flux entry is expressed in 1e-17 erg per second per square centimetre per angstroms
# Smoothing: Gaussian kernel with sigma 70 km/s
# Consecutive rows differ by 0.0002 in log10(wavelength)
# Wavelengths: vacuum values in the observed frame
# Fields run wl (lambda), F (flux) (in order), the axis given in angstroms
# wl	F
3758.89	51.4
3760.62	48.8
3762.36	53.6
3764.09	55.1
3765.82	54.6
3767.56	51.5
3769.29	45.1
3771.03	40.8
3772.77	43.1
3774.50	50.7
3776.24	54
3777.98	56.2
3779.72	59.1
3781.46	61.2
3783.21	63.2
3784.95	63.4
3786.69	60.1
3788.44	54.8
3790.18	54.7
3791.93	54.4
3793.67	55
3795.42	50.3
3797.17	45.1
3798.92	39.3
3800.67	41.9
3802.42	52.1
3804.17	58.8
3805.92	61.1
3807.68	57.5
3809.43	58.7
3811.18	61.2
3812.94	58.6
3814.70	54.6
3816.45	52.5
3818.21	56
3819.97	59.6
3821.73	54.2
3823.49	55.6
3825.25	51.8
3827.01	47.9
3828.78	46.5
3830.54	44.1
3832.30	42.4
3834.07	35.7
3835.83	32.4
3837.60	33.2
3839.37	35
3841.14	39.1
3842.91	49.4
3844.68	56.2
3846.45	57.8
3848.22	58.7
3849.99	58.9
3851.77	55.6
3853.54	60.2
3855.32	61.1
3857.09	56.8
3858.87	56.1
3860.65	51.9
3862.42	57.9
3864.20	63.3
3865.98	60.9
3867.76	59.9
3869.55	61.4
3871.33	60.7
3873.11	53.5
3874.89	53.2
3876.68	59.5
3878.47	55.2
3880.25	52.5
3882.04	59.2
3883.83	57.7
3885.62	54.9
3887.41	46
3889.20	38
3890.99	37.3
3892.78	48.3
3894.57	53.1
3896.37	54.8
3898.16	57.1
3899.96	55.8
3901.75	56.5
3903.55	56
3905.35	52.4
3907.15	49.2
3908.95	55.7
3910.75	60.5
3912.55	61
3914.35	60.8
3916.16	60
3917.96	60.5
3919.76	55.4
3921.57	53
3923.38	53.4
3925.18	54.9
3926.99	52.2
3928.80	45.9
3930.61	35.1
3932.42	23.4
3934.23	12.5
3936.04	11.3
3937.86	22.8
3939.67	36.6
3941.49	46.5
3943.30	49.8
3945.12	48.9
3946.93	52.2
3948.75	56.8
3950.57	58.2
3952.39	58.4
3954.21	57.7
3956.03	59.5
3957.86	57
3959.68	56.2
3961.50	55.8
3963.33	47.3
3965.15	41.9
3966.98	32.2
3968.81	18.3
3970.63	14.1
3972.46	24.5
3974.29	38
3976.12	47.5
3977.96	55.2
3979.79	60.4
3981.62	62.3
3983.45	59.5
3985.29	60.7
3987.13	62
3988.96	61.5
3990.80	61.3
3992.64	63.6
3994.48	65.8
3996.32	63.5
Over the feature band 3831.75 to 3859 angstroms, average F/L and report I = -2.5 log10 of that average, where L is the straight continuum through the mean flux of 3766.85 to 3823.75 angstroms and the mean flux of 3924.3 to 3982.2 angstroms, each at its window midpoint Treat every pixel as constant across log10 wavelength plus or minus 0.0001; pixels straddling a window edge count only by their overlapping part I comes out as 0.031 mag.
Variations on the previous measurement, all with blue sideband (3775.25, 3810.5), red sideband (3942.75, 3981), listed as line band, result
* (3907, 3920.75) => -0.18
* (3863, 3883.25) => -0.13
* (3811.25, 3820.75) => -0.05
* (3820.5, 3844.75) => 0.20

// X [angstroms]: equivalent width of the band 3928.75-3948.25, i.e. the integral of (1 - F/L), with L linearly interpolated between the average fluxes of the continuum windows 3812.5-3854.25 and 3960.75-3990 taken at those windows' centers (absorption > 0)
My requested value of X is 5.0 angstroms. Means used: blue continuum 49.7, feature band 35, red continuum 46.3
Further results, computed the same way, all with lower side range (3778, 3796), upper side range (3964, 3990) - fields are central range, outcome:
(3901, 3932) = -2.64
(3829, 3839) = 3.05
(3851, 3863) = -0.86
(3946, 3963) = -3.40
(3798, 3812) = 0.67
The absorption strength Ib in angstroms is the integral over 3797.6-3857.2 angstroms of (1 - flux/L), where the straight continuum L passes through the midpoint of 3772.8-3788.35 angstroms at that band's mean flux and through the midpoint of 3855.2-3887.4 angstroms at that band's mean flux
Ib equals 6.4 angstroms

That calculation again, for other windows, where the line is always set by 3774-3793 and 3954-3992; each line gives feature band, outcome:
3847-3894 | -1.4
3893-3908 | -0.5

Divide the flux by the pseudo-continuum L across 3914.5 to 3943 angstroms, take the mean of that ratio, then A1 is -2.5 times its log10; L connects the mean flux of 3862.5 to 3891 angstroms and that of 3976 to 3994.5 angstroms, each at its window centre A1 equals 0.34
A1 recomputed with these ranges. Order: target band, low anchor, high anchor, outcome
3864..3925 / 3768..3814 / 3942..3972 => -0.11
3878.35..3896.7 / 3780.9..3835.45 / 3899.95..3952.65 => -0.01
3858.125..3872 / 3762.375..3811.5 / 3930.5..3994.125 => -0.17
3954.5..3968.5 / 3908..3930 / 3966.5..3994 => 0.04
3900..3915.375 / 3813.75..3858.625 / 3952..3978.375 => -0.21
